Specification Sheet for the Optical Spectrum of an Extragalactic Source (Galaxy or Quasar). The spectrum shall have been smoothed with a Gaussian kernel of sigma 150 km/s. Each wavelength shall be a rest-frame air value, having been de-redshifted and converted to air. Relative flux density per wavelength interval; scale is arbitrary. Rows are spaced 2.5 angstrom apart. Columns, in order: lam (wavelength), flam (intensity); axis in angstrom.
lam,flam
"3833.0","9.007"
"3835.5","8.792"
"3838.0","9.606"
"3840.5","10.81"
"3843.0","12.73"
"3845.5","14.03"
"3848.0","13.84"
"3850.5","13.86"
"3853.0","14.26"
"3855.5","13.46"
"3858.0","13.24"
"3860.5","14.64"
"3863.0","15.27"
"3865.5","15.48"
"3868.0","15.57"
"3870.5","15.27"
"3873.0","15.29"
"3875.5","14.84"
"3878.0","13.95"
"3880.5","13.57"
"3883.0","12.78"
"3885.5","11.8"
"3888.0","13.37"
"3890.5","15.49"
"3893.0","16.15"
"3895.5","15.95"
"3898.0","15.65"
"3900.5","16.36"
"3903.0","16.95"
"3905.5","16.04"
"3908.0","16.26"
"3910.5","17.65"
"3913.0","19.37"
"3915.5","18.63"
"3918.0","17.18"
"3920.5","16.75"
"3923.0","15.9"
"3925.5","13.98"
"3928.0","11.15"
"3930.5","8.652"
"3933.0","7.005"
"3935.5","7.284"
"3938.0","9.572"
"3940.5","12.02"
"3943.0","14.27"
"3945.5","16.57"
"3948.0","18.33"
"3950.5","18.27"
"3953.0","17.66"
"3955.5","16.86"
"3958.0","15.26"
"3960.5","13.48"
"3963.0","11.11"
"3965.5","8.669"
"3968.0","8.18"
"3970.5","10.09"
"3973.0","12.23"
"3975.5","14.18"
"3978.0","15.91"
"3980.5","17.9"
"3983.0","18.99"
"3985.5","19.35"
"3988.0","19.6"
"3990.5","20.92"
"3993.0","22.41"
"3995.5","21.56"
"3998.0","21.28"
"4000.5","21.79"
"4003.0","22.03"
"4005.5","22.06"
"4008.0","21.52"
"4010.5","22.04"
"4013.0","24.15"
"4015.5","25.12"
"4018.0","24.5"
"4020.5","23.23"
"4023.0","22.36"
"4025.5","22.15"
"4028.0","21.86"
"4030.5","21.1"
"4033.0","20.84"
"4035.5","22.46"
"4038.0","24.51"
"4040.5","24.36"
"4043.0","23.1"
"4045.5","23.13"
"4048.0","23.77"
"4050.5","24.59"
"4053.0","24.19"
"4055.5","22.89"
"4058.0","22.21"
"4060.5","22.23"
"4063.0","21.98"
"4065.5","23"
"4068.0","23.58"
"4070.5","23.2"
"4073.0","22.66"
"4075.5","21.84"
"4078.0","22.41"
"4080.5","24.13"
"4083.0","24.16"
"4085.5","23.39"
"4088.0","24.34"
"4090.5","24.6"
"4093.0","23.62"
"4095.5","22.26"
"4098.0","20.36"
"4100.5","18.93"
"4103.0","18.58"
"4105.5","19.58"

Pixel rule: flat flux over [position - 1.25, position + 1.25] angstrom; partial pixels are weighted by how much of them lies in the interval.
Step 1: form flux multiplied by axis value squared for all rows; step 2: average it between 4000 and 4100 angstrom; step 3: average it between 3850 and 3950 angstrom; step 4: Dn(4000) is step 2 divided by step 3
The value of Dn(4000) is 1.7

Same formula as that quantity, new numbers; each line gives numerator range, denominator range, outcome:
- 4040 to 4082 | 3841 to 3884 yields 1.80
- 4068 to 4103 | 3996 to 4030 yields 1.04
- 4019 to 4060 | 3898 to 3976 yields 1.72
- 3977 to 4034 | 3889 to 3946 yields 1.55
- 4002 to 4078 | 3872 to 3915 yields 1.60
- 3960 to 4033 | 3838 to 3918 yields 1.36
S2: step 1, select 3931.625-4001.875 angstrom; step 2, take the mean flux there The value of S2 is 15.4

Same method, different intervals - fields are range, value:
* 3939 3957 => 16.2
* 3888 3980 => 14.3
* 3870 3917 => 15.6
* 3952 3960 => 16.3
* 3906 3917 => 17.8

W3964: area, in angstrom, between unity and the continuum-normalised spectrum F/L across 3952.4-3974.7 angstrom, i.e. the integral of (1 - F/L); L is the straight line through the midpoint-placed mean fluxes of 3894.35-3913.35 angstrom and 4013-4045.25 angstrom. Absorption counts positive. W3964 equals 8.1 angstrom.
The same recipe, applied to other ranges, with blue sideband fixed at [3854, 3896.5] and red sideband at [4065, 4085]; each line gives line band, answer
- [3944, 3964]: 2.10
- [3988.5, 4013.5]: -2.40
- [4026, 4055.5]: -1.90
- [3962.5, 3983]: 6.59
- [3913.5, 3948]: 7.16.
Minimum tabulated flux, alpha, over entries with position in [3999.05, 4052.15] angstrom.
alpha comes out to 20.84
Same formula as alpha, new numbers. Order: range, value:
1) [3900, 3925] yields 15.9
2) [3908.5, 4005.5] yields 7.005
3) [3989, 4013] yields 20.92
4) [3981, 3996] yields 18.99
